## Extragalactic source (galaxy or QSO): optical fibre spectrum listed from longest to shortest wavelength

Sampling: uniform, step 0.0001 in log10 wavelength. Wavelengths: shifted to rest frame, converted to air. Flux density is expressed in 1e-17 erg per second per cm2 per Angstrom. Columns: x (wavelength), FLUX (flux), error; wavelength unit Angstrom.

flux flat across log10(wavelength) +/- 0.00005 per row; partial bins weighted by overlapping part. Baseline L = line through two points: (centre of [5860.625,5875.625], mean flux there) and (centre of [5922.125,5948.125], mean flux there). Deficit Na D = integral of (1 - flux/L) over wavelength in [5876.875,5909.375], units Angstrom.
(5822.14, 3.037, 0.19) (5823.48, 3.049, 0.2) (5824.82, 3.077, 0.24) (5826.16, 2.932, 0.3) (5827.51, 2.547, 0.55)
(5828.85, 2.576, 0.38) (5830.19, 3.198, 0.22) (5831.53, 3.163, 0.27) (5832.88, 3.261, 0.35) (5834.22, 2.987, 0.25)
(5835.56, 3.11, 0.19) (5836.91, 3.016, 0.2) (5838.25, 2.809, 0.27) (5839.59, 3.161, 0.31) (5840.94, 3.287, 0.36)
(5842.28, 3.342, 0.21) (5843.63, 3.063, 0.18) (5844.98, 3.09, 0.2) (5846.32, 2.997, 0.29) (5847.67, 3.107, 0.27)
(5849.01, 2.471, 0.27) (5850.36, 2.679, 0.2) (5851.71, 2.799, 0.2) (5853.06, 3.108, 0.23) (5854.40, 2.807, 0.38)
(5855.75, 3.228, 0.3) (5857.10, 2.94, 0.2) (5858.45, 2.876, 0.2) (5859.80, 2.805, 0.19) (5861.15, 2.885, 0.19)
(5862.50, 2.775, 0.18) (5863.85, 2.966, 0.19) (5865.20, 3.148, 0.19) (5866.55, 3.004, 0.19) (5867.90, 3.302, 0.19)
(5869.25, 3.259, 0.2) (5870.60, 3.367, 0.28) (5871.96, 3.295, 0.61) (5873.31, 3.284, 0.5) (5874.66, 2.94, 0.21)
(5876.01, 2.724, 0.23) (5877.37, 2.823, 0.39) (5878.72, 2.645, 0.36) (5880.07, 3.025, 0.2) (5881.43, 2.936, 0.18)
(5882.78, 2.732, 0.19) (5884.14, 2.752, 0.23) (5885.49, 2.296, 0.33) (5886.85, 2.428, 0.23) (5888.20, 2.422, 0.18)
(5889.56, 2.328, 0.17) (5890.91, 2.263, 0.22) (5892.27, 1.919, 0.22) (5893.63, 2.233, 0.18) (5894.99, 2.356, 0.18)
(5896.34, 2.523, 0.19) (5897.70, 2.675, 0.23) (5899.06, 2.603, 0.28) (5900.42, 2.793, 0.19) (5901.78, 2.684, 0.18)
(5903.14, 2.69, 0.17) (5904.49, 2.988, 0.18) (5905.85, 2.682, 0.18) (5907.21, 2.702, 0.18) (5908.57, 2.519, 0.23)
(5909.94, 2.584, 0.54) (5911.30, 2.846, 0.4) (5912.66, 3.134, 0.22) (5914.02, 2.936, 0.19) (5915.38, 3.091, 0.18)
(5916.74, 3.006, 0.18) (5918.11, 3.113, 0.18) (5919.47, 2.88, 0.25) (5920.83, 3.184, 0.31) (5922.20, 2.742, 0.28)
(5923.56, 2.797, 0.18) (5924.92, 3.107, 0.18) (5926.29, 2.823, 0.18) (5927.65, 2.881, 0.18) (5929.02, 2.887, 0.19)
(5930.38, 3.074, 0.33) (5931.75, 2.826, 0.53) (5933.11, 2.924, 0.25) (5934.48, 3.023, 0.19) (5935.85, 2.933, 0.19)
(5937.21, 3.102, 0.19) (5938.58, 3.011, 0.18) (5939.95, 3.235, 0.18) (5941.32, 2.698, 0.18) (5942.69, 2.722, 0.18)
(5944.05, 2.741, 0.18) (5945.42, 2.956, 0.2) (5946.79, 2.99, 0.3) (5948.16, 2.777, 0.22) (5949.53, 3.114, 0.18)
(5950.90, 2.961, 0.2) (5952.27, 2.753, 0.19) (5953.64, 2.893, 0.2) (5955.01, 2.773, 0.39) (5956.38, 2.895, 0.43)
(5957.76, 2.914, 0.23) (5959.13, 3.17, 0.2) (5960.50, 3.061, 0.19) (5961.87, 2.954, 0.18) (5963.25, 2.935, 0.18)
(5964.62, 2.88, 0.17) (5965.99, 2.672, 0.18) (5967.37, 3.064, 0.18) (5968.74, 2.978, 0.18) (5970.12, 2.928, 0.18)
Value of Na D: 4.87 Angstrom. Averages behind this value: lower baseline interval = 3.11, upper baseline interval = 2.92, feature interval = 2.58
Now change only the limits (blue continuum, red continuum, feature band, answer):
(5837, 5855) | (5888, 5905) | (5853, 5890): -2.1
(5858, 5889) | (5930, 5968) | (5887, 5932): 2.8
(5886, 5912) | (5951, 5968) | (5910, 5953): -3.2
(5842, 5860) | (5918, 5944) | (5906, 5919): 0.3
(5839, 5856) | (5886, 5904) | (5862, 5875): -1.8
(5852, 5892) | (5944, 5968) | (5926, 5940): -0.3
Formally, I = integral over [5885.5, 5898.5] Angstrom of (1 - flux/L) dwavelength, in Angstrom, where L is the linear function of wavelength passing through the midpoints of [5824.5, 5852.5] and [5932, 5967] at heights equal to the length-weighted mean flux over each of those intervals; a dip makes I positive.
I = 2.66 Angstrom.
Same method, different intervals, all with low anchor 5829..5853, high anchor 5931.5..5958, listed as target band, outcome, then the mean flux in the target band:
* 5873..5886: 0.8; 2.81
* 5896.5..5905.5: 0.7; 2.72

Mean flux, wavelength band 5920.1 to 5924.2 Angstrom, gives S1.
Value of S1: 2.91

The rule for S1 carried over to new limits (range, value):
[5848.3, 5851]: 2.59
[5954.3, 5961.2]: 2.96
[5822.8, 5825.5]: 3.07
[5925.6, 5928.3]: 2.85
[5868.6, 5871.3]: 3.31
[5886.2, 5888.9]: 2.43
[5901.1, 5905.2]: 2.79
